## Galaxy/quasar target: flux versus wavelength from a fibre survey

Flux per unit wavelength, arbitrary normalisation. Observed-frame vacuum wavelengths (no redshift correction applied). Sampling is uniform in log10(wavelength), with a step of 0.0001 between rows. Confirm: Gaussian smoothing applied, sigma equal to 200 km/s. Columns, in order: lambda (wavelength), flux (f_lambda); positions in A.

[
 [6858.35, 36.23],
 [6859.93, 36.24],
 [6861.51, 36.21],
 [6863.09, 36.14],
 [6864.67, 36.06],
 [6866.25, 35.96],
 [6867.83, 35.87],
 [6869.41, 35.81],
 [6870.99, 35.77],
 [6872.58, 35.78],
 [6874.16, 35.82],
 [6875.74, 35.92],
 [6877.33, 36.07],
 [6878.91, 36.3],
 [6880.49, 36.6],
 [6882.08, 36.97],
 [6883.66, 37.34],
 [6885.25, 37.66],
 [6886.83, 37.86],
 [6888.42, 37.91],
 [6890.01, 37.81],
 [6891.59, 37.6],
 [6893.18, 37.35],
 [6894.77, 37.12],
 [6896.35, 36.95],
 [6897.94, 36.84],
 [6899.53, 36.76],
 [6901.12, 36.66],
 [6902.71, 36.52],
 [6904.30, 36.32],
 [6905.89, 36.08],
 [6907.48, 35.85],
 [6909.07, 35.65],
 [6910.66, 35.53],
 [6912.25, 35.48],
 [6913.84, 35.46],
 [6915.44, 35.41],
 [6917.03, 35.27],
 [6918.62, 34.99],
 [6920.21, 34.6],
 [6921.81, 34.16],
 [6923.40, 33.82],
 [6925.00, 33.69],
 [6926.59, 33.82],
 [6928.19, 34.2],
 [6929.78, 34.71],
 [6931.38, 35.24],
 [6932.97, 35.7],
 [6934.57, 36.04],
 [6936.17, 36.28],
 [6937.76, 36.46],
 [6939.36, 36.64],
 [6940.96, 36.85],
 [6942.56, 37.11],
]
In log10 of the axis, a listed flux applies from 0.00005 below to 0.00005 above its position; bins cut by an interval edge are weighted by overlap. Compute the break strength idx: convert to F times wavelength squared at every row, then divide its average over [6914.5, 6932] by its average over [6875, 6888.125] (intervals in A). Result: 0.95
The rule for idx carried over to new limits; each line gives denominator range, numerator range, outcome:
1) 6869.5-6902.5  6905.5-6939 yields 0.97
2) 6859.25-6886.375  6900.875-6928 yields 0.98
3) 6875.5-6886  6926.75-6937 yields 0.98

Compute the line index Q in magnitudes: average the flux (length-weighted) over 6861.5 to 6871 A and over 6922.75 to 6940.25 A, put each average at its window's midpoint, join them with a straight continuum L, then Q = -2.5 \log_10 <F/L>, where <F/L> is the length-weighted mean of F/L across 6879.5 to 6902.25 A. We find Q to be -0.05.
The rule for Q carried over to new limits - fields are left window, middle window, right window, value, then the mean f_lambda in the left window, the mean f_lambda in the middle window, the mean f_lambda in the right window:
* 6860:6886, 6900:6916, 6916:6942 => -0.01 mag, 36.3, 35.9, 35.2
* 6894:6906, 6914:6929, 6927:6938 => 0.04 mag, 36.7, 34.5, 35.4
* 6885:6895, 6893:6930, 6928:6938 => 0.03 mag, 37.6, 35.5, 35.6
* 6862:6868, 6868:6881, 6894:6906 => 0.01 mag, 36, 36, 36.7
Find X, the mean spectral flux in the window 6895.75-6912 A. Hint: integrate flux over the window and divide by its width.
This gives 36.3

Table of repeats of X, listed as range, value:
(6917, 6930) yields 34.3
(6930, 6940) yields 36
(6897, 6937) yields 35.4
